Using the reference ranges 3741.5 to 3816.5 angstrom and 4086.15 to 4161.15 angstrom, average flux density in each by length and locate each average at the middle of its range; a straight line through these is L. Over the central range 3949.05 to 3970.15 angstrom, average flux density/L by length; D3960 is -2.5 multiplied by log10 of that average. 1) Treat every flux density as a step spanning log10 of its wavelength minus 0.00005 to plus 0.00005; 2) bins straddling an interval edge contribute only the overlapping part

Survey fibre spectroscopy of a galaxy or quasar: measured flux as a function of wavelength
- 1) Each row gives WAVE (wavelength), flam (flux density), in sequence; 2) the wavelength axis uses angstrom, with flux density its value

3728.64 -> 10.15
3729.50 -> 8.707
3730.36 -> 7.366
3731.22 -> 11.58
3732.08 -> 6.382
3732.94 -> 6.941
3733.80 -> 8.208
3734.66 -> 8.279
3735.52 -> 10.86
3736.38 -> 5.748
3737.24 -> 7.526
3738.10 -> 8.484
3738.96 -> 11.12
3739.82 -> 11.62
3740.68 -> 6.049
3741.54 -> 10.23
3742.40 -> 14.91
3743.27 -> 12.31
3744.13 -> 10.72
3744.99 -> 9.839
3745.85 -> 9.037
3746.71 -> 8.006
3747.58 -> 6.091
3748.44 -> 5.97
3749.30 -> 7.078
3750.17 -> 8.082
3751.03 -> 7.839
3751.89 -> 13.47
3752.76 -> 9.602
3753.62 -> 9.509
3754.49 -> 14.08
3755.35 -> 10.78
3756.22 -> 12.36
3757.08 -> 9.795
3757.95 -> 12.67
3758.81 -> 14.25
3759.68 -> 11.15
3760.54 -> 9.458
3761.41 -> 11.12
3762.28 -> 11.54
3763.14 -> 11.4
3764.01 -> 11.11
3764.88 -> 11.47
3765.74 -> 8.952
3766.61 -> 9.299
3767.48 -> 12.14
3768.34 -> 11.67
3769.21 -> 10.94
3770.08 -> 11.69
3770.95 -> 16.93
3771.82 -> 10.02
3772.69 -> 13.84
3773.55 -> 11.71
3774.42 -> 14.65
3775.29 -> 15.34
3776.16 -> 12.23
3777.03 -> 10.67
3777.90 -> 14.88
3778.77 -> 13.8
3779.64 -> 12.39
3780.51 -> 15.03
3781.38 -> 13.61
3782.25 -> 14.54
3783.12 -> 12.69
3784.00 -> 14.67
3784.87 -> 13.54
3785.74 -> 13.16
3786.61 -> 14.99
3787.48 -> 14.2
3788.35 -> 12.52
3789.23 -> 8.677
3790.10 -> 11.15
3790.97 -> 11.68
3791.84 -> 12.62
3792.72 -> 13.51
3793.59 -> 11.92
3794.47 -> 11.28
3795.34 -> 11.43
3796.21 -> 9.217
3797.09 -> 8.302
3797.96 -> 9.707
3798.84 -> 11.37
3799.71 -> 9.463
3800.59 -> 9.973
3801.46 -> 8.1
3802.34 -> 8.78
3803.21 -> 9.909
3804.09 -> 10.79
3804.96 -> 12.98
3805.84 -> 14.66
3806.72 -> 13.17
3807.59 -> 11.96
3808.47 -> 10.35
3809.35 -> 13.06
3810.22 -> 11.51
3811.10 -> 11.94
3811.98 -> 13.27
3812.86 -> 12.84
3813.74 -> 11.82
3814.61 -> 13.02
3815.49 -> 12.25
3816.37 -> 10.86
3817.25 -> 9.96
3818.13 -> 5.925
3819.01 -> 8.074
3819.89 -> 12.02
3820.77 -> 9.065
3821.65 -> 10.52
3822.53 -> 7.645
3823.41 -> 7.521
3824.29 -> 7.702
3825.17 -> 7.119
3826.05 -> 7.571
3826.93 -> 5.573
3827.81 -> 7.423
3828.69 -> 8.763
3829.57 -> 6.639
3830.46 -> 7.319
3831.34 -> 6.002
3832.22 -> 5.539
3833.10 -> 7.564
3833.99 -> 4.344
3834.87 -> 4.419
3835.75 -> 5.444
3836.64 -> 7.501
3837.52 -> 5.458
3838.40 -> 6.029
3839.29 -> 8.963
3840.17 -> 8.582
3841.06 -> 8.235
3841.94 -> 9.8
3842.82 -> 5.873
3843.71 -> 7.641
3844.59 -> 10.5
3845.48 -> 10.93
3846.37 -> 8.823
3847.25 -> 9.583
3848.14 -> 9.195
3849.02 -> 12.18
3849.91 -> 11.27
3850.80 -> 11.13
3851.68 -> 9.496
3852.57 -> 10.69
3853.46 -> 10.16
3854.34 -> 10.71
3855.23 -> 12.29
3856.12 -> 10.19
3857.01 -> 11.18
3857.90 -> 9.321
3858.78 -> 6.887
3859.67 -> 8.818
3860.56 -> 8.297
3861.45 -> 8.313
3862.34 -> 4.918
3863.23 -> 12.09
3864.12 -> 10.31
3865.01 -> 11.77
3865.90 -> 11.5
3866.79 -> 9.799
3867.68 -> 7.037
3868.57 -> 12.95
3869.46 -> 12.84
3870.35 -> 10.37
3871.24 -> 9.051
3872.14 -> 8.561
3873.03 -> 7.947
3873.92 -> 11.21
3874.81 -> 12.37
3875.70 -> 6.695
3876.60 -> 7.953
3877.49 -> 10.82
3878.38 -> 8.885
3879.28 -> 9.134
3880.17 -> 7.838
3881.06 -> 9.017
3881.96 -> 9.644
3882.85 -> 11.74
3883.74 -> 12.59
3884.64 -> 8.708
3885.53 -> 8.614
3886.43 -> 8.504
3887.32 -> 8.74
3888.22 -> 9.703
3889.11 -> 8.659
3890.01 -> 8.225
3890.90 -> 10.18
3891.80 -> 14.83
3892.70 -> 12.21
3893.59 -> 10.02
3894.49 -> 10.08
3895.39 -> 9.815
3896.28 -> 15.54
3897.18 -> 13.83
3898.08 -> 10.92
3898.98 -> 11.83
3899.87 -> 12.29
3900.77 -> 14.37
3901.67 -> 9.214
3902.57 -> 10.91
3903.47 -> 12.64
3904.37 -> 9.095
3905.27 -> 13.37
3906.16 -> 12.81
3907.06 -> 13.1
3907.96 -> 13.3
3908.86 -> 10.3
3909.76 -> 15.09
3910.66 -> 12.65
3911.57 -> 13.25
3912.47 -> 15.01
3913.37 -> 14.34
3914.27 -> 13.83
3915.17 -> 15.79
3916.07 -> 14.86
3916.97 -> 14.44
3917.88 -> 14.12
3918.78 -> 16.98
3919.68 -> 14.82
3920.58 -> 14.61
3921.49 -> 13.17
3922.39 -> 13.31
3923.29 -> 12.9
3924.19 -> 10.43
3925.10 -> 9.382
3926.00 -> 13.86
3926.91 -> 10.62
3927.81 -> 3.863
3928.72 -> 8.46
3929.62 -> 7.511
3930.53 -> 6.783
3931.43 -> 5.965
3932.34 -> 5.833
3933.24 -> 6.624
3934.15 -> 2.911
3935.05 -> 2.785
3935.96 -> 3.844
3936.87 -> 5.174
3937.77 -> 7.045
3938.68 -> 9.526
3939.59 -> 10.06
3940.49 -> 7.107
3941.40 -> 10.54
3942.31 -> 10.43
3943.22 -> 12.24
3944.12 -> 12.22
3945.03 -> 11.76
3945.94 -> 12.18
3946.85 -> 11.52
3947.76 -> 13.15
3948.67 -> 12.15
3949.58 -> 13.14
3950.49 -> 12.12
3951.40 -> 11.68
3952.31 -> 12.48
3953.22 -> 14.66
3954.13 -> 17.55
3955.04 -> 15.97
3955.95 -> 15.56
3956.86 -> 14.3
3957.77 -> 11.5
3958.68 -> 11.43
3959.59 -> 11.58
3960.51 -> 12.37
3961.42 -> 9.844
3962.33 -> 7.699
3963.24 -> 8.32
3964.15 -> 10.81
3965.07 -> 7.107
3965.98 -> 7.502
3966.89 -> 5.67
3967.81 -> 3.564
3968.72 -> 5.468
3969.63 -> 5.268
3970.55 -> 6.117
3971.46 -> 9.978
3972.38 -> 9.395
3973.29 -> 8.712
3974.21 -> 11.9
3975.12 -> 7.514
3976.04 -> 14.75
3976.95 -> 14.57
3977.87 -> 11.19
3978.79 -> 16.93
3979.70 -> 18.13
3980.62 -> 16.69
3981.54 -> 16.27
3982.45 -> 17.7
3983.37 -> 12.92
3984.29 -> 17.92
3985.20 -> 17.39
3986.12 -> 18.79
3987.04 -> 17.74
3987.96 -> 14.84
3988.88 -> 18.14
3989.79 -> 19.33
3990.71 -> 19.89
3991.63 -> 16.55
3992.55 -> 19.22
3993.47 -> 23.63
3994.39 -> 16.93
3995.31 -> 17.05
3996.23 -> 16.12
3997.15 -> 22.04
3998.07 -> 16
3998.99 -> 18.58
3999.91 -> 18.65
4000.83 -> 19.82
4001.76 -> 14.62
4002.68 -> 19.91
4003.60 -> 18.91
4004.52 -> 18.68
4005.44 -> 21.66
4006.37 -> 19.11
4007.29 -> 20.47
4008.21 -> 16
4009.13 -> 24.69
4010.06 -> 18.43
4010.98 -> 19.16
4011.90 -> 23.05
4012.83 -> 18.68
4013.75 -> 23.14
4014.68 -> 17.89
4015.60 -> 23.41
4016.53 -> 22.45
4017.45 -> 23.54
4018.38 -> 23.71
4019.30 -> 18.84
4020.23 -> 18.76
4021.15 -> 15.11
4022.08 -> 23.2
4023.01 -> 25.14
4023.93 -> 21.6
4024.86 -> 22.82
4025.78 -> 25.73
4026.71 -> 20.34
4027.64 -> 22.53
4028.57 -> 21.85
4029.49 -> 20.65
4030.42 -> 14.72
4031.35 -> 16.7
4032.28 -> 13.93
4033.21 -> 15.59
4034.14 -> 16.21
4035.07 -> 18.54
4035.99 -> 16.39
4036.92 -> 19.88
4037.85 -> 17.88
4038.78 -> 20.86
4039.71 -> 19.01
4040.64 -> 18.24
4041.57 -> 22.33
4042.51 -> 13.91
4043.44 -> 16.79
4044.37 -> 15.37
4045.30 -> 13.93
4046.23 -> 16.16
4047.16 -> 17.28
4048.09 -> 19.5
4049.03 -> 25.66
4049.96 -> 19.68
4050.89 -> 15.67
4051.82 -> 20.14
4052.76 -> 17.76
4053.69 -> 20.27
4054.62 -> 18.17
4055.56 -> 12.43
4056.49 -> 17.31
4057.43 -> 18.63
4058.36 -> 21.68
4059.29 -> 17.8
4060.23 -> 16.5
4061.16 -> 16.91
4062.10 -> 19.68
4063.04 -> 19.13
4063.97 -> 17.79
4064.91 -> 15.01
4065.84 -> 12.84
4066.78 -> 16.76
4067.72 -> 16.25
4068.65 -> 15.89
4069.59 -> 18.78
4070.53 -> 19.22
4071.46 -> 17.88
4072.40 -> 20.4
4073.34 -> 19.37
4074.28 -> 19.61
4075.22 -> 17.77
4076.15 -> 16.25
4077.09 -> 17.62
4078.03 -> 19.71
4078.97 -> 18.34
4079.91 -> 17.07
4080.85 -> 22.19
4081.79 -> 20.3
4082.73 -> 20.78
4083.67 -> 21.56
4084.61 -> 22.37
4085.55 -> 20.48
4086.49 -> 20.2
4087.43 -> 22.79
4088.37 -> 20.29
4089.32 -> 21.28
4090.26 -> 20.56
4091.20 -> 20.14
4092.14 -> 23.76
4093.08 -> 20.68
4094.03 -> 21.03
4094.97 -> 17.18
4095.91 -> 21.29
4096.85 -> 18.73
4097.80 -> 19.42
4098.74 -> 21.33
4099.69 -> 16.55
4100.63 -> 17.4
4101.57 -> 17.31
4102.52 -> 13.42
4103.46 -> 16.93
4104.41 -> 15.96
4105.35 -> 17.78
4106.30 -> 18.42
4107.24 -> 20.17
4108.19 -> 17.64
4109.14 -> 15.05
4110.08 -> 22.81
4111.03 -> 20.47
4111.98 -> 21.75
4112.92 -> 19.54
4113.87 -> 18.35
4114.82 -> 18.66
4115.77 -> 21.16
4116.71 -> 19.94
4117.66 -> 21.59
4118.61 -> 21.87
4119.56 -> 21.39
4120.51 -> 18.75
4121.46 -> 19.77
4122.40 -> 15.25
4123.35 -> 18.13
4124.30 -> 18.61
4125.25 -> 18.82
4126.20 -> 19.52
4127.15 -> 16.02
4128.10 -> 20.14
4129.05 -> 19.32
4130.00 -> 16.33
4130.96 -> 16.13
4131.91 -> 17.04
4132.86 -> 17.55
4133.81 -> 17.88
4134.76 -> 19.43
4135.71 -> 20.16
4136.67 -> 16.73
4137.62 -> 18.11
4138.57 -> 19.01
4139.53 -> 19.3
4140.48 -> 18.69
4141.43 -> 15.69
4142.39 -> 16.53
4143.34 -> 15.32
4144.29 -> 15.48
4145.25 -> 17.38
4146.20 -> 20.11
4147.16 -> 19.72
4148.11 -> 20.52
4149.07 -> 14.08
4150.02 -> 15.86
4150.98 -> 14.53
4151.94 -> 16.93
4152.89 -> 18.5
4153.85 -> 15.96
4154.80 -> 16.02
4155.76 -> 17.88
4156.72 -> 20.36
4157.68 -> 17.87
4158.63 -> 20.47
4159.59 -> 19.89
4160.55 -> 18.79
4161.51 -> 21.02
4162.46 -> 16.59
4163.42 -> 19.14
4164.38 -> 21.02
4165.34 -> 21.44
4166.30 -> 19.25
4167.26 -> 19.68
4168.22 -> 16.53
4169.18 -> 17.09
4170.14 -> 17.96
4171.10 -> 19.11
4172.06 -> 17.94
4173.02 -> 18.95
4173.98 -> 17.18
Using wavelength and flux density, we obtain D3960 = 0.39 mag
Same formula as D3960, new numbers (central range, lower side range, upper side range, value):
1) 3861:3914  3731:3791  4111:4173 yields 0.25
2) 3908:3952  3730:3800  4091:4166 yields 0.31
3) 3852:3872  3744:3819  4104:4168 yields 0.29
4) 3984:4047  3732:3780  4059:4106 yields -0.12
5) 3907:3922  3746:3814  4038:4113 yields 0.05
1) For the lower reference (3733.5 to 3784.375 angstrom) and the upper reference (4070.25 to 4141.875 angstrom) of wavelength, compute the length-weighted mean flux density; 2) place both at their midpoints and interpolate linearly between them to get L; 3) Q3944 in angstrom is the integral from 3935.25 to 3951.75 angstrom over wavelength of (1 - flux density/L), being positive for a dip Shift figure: 5.5 angstrom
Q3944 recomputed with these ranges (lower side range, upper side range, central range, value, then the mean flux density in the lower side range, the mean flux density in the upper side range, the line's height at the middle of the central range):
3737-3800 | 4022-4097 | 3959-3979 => 8.80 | 11.4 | 19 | 16.6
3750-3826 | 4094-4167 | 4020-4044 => -4.03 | 11.4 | 18.4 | 16.4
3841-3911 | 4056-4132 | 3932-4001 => 7.43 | 10.4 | 18.9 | 13.9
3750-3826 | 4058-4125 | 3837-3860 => 6.37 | 11.4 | 19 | 13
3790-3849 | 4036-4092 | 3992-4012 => -3.48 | 9.44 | 18.6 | 16.3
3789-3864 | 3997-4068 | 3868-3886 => 3.02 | 9.52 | 18.9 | 11.8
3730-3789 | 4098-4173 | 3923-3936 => 6.21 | 11.1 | 18.4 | 14.4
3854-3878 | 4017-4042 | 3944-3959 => 1.84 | 9.78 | 19.8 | 15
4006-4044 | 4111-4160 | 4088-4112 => -0.35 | 19.8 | 18.3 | 18.8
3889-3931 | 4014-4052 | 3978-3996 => -0.99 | 12.1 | 19.3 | 16.6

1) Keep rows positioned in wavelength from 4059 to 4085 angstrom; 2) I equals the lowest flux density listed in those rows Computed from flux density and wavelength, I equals 12.84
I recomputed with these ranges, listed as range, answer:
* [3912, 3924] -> 12.9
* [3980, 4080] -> 12.43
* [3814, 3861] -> 4.344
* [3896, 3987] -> 2.785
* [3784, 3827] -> 5.573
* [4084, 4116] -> 13.42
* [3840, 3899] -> 4.918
